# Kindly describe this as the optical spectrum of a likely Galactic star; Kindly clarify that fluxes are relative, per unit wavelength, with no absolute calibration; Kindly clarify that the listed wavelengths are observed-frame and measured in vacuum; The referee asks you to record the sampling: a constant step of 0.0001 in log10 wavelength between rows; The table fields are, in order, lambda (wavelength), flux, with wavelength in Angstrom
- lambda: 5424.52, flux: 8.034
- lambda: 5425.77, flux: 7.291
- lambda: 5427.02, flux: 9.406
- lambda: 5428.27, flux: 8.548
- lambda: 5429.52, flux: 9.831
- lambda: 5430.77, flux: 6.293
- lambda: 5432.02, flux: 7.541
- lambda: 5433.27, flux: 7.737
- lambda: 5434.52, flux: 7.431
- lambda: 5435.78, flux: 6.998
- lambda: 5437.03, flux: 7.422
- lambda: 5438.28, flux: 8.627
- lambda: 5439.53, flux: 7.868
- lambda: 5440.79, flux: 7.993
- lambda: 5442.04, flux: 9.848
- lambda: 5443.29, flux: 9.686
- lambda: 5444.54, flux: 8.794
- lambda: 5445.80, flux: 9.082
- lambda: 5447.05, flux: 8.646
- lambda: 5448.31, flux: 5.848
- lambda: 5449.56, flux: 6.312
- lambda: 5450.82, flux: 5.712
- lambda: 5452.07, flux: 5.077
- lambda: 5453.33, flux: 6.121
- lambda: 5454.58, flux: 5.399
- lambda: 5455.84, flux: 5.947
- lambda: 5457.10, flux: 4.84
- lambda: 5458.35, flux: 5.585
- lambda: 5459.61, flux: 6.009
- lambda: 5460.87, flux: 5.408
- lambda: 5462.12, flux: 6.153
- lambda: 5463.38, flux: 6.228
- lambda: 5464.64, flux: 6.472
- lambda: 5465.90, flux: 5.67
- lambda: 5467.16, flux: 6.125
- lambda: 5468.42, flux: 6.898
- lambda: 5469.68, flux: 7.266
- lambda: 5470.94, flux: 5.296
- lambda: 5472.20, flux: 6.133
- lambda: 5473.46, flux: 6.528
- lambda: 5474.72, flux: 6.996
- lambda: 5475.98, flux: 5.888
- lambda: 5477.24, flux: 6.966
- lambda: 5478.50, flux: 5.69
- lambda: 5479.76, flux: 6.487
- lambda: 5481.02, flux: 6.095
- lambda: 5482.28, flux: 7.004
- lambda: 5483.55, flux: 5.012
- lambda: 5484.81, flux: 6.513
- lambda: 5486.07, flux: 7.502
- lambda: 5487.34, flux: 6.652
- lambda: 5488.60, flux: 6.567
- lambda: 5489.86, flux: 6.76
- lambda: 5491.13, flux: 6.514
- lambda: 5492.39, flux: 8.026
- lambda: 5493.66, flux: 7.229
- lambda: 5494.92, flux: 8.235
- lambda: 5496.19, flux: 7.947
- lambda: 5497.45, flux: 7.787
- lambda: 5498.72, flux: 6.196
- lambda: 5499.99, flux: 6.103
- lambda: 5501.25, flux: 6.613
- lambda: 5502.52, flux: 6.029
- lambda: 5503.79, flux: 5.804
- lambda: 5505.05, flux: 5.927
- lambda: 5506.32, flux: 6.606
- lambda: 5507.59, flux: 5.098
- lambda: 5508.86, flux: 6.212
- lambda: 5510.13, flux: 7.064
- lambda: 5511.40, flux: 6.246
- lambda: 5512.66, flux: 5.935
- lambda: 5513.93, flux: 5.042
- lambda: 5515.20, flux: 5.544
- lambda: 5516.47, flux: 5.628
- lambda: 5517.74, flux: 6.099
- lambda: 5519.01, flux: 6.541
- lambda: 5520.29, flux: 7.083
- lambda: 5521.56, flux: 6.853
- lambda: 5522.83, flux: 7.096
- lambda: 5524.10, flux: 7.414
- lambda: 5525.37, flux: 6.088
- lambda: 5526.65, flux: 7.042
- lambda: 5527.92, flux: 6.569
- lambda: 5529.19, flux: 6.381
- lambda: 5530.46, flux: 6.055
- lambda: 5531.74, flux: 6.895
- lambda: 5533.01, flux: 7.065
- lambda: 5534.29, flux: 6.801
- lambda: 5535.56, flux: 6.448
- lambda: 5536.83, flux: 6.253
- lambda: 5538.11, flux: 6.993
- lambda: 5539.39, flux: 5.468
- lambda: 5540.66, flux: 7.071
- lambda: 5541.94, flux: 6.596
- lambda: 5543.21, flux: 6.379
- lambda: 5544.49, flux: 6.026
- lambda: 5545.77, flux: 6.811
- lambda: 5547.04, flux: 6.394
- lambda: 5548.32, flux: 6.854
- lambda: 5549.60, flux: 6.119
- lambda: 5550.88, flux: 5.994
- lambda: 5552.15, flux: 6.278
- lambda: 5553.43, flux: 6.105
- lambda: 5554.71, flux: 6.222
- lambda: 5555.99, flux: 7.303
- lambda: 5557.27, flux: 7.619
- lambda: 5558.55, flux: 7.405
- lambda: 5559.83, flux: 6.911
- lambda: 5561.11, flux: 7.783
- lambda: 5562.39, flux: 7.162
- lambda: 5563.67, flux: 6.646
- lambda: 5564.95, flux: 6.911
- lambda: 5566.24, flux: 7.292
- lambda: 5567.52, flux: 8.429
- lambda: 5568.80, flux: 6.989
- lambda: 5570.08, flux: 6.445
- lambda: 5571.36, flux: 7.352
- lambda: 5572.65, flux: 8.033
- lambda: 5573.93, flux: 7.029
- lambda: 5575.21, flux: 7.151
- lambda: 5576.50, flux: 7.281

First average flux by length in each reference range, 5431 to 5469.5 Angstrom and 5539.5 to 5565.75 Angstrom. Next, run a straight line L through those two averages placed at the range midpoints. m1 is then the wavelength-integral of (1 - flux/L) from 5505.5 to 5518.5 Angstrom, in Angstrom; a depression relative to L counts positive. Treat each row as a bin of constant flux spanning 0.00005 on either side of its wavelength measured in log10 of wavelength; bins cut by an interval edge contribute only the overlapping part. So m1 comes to 1.6 Angstrom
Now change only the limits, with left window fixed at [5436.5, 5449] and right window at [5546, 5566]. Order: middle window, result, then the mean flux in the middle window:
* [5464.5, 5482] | 3.6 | 6.33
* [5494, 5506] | 1.3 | 6.75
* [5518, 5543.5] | 1.8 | 6.65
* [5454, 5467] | 3.7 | 5.78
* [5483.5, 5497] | 1.1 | 7.1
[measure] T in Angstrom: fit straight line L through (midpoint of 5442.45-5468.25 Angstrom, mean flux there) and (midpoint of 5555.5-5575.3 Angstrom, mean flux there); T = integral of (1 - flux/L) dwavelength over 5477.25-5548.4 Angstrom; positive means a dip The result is 3.9 Angstrom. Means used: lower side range 6.49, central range 6.53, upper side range 7.28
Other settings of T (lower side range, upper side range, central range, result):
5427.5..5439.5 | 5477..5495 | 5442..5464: 2.4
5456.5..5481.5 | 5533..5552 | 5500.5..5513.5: 0.4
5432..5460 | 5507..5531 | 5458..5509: 2.0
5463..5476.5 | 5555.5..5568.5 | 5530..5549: 1.5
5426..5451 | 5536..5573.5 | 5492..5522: 3.4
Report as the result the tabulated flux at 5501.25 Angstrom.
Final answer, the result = 6.613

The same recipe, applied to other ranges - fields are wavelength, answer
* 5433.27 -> 7.737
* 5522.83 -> 7.096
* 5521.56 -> 6.853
